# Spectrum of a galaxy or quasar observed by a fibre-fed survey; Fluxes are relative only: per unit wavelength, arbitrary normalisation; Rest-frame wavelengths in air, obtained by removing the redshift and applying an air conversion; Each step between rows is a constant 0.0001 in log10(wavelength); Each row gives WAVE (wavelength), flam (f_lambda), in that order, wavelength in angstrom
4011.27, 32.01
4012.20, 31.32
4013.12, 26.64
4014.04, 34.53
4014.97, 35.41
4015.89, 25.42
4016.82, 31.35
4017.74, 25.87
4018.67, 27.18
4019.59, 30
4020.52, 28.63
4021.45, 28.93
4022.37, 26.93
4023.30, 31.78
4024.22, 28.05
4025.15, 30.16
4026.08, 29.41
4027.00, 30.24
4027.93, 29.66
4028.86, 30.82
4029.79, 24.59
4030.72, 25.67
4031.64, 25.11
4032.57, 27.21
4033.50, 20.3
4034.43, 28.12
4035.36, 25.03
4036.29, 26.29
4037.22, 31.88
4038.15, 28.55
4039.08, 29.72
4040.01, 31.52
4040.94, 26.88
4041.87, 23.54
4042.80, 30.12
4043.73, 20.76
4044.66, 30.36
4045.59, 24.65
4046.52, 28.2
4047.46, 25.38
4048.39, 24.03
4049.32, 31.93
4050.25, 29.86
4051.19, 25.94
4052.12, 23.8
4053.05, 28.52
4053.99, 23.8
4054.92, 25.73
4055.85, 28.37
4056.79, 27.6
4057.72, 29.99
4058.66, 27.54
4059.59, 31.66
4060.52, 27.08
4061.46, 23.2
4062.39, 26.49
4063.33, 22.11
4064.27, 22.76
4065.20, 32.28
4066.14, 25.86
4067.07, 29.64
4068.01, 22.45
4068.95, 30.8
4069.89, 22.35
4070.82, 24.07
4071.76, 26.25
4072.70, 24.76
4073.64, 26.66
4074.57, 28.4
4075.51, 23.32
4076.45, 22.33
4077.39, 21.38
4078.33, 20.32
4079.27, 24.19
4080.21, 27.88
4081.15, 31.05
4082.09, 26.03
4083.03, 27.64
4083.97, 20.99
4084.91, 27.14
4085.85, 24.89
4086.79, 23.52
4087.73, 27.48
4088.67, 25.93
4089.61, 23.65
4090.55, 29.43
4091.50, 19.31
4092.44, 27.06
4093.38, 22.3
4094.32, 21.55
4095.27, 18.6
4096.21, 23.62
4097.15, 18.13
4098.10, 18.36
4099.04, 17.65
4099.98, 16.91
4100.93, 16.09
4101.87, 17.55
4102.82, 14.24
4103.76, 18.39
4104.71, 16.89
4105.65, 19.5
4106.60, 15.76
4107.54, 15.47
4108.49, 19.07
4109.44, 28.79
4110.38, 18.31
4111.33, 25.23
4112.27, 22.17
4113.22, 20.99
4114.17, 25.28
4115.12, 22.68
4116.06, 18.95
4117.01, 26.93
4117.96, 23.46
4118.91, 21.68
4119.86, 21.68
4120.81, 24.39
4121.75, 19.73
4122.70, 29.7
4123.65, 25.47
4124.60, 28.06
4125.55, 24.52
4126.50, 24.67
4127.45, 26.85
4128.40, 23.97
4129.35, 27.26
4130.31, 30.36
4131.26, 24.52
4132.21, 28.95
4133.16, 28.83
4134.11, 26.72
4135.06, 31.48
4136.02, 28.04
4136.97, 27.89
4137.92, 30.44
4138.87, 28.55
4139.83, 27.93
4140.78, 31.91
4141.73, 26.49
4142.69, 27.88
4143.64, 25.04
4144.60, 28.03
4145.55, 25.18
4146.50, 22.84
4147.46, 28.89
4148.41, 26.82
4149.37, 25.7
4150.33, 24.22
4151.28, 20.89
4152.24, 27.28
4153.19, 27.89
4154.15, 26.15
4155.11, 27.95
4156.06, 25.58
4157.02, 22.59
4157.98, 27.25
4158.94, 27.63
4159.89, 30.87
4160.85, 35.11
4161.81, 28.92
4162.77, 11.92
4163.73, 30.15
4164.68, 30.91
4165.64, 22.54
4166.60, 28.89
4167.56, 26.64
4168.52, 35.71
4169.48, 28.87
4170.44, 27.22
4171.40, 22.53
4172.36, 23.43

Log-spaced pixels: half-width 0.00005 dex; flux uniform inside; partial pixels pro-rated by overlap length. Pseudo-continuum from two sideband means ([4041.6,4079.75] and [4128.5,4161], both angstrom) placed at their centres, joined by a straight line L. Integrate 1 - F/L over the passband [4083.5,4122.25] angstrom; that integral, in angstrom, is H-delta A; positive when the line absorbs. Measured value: 7.6 angstrom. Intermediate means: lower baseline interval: 26.1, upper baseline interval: 27.3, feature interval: 21.5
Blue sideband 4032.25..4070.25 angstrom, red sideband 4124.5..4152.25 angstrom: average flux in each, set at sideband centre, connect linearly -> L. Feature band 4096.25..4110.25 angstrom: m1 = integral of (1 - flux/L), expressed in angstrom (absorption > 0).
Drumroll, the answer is 4.5 angstrom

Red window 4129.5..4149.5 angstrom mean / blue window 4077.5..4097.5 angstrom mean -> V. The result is 1.1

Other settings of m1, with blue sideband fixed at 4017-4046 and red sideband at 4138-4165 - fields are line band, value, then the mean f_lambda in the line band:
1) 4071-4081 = 1.0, 24.7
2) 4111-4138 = 1.5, 25.5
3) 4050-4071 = 0.7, 26.6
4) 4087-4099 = 2.0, 22.8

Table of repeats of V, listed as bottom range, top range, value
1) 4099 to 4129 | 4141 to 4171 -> 1.24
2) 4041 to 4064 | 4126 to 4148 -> 1.03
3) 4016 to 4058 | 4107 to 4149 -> 0.92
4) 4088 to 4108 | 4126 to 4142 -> 1.40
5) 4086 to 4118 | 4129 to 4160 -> 1.28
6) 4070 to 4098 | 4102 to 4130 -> 0.92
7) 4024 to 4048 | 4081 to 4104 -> 0.81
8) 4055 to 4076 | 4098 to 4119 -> 0.76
